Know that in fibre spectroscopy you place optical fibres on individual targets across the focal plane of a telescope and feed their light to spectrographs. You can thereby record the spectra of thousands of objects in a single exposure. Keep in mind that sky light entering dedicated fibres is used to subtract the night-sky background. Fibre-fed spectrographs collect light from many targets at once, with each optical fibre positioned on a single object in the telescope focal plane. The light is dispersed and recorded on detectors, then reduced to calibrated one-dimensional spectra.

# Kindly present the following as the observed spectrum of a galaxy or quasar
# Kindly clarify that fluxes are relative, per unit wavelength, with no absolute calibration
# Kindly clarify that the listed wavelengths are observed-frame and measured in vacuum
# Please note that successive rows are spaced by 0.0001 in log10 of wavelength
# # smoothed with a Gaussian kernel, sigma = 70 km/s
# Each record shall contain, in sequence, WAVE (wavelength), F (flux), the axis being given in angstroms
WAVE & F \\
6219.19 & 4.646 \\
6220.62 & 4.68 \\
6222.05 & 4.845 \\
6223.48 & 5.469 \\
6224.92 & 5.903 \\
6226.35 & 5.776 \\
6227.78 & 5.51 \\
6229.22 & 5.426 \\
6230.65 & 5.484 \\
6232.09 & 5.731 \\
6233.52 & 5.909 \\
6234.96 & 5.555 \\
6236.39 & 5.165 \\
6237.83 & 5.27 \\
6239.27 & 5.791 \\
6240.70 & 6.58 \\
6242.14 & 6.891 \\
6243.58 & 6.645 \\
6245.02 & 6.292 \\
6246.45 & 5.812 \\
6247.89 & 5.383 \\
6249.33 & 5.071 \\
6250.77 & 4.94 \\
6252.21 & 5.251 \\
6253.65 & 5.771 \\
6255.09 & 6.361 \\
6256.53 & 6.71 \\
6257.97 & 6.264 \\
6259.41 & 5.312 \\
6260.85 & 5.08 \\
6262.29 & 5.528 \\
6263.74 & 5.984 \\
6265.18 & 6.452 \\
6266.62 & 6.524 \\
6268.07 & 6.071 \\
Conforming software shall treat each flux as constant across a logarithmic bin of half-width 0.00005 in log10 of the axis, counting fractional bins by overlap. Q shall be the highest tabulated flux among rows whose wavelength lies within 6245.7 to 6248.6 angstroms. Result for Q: 5.812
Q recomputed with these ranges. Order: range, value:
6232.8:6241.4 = 6.58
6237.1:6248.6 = 6.891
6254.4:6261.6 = 6.71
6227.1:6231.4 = 5.51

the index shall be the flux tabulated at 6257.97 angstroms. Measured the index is 6.264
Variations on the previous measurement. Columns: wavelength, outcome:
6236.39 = 5.165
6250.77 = 4.94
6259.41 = 5.312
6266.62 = 6.524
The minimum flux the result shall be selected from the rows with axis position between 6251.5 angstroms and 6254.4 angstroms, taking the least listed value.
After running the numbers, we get 5.251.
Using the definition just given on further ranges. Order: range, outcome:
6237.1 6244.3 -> 5.27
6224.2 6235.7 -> 5.426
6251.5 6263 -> 5.08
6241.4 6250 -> 5.071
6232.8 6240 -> 5.165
